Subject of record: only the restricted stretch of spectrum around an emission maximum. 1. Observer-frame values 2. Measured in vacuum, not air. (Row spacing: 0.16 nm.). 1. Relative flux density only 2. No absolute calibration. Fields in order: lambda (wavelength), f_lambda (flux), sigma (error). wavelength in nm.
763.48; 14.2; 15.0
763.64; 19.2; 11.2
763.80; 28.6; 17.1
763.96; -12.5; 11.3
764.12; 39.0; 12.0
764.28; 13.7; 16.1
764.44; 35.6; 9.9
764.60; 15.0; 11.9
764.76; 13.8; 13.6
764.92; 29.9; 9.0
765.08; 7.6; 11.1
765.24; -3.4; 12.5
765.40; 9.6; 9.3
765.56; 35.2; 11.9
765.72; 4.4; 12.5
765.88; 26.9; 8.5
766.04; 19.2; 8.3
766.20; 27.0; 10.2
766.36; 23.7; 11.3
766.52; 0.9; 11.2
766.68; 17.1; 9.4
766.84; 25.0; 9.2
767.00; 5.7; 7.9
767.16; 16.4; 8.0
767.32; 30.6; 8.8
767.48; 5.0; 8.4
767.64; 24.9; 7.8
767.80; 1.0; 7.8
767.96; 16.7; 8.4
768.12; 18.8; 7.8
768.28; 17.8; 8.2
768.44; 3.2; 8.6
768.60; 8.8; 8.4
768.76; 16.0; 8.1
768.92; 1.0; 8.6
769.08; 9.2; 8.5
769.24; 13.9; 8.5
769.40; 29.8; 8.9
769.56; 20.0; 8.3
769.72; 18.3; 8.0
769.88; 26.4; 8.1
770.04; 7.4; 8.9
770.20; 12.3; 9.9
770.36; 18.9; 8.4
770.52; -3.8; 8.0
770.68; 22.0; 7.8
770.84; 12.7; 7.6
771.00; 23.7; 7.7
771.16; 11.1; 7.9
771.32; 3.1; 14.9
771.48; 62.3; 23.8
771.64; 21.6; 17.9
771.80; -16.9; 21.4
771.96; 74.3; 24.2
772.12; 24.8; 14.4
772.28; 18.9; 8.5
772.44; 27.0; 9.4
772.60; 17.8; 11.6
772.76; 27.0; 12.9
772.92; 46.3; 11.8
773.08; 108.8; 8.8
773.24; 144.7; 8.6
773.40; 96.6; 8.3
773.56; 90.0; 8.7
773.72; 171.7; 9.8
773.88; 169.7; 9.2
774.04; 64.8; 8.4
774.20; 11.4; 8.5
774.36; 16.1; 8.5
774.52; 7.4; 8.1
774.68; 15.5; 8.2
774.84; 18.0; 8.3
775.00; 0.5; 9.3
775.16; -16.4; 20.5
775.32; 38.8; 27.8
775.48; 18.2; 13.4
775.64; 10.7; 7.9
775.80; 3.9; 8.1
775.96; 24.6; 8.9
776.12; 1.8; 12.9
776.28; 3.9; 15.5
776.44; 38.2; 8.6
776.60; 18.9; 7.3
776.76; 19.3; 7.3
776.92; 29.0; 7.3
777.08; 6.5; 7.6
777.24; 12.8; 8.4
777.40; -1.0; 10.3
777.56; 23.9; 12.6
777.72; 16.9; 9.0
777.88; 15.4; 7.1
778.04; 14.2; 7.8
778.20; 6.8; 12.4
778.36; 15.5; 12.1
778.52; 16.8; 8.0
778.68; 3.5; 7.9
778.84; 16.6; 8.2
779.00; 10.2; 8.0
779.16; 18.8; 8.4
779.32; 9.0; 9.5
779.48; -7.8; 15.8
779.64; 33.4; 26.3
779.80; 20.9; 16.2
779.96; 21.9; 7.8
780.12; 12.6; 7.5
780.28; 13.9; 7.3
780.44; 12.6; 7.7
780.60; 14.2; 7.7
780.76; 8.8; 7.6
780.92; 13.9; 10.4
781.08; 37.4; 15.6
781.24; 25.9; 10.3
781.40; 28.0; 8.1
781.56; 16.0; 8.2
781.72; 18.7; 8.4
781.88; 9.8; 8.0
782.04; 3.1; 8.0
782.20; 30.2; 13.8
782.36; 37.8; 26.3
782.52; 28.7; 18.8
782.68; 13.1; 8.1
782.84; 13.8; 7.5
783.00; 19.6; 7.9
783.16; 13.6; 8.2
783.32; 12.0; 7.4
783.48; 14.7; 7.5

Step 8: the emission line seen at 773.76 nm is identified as [O II]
